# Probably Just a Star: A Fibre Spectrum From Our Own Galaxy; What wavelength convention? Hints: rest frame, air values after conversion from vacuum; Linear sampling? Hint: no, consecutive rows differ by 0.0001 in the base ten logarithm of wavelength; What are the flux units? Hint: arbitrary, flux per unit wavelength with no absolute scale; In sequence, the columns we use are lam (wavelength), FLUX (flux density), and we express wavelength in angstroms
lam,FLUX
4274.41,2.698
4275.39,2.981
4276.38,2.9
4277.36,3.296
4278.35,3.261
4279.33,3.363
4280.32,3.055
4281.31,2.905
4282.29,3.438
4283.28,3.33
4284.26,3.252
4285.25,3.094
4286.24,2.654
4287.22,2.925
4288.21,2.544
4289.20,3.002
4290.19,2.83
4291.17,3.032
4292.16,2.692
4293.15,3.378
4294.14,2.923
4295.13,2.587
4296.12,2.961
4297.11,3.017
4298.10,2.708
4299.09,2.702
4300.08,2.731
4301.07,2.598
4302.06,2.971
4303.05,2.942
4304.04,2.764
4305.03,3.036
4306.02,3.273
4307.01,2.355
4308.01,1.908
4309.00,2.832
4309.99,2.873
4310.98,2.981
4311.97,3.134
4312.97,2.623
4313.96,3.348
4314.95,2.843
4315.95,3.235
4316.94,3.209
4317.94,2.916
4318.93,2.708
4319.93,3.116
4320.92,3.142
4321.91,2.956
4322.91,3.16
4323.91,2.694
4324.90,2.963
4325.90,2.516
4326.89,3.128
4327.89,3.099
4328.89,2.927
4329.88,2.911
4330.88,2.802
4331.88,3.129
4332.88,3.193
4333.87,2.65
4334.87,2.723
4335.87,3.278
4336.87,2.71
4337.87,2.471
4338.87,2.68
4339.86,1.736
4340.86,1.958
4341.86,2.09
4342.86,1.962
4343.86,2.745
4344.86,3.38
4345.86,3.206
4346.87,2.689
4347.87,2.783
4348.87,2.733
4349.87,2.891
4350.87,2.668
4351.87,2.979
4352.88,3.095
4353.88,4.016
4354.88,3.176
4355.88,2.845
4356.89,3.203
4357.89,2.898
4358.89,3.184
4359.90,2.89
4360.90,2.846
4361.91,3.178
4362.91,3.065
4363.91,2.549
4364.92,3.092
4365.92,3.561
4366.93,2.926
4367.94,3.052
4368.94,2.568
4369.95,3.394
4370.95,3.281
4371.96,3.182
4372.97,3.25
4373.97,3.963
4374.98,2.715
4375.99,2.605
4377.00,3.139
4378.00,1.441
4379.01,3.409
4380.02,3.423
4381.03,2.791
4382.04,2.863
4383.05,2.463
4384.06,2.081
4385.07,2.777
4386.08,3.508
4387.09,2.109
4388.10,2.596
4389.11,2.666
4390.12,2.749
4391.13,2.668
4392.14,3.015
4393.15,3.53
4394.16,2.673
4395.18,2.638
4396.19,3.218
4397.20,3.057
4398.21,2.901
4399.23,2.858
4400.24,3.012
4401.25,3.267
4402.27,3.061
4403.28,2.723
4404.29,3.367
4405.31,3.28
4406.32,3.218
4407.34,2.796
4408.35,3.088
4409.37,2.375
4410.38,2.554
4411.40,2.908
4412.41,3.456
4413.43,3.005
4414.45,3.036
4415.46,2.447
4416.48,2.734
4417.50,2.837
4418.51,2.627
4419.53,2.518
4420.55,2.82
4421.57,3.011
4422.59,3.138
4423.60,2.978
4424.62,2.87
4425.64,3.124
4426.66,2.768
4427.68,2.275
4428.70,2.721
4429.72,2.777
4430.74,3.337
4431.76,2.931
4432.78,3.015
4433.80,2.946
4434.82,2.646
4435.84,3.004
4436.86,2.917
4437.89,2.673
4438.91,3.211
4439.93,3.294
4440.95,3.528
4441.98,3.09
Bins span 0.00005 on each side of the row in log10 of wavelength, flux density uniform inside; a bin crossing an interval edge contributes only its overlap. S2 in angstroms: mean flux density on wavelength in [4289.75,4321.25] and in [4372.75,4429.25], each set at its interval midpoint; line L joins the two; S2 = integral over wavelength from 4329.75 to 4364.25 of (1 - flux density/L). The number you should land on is 0.5 angstroms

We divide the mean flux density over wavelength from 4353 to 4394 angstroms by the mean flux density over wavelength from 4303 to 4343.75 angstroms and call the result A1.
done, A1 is 1.06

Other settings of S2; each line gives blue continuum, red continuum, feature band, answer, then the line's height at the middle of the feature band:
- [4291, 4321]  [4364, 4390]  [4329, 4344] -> 1.48 angstroms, 2.89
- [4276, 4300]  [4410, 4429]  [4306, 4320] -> 0.42 angstroms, 2.96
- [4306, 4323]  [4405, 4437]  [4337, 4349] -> 1.51 angstroms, 2.9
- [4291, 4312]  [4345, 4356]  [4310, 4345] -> 1.22 angstroms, 2.93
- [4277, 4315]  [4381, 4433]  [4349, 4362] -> -0.71 angstroms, 2.9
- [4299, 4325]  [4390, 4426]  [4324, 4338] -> 0.01 angstroms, 2.9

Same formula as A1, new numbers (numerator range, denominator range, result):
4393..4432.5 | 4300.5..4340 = 1.01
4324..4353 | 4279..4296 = 0.92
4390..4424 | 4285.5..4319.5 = 1.02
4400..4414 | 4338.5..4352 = 1.16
